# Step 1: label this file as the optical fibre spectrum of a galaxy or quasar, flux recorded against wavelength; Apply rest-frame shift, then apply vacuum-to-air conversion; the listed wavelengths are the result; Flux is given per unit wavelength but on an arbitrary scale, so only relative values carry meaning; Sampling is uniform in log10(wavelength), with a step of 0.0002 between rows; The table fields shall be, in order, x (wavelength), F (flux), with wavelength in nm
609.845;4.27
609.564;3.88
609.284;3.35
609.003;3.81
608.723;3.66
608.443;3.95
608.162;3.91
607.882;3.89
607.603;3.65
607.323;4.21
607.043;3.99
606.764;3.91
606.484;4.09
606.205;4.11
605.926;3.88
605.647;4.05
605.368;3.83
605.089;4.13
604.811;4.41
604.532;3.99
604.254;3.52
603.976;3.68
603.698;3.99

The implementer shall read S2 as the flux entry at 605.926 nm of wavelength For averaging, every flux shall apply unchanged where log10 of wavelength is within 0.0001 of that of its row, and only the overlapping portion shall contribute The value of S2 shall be 3.88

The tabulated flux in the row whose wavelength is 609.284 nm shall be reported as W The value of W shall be 3.35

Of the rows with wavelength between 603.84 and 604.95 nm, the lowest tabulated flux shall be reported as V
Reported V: 3.52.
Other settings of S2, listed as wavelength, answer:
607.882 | 3.89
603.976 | 3.68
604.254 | 3.52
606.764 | 3.91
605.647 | 4.05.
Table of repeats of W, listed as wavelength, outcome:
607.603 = 3.65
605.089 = 4.13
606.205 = 4.11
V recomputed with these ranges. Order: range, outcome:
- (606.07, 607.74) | 3.65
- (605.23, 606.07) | 3.83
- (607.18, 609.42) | 3.35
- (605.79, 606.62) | 3.88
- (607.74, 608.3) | 3.89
